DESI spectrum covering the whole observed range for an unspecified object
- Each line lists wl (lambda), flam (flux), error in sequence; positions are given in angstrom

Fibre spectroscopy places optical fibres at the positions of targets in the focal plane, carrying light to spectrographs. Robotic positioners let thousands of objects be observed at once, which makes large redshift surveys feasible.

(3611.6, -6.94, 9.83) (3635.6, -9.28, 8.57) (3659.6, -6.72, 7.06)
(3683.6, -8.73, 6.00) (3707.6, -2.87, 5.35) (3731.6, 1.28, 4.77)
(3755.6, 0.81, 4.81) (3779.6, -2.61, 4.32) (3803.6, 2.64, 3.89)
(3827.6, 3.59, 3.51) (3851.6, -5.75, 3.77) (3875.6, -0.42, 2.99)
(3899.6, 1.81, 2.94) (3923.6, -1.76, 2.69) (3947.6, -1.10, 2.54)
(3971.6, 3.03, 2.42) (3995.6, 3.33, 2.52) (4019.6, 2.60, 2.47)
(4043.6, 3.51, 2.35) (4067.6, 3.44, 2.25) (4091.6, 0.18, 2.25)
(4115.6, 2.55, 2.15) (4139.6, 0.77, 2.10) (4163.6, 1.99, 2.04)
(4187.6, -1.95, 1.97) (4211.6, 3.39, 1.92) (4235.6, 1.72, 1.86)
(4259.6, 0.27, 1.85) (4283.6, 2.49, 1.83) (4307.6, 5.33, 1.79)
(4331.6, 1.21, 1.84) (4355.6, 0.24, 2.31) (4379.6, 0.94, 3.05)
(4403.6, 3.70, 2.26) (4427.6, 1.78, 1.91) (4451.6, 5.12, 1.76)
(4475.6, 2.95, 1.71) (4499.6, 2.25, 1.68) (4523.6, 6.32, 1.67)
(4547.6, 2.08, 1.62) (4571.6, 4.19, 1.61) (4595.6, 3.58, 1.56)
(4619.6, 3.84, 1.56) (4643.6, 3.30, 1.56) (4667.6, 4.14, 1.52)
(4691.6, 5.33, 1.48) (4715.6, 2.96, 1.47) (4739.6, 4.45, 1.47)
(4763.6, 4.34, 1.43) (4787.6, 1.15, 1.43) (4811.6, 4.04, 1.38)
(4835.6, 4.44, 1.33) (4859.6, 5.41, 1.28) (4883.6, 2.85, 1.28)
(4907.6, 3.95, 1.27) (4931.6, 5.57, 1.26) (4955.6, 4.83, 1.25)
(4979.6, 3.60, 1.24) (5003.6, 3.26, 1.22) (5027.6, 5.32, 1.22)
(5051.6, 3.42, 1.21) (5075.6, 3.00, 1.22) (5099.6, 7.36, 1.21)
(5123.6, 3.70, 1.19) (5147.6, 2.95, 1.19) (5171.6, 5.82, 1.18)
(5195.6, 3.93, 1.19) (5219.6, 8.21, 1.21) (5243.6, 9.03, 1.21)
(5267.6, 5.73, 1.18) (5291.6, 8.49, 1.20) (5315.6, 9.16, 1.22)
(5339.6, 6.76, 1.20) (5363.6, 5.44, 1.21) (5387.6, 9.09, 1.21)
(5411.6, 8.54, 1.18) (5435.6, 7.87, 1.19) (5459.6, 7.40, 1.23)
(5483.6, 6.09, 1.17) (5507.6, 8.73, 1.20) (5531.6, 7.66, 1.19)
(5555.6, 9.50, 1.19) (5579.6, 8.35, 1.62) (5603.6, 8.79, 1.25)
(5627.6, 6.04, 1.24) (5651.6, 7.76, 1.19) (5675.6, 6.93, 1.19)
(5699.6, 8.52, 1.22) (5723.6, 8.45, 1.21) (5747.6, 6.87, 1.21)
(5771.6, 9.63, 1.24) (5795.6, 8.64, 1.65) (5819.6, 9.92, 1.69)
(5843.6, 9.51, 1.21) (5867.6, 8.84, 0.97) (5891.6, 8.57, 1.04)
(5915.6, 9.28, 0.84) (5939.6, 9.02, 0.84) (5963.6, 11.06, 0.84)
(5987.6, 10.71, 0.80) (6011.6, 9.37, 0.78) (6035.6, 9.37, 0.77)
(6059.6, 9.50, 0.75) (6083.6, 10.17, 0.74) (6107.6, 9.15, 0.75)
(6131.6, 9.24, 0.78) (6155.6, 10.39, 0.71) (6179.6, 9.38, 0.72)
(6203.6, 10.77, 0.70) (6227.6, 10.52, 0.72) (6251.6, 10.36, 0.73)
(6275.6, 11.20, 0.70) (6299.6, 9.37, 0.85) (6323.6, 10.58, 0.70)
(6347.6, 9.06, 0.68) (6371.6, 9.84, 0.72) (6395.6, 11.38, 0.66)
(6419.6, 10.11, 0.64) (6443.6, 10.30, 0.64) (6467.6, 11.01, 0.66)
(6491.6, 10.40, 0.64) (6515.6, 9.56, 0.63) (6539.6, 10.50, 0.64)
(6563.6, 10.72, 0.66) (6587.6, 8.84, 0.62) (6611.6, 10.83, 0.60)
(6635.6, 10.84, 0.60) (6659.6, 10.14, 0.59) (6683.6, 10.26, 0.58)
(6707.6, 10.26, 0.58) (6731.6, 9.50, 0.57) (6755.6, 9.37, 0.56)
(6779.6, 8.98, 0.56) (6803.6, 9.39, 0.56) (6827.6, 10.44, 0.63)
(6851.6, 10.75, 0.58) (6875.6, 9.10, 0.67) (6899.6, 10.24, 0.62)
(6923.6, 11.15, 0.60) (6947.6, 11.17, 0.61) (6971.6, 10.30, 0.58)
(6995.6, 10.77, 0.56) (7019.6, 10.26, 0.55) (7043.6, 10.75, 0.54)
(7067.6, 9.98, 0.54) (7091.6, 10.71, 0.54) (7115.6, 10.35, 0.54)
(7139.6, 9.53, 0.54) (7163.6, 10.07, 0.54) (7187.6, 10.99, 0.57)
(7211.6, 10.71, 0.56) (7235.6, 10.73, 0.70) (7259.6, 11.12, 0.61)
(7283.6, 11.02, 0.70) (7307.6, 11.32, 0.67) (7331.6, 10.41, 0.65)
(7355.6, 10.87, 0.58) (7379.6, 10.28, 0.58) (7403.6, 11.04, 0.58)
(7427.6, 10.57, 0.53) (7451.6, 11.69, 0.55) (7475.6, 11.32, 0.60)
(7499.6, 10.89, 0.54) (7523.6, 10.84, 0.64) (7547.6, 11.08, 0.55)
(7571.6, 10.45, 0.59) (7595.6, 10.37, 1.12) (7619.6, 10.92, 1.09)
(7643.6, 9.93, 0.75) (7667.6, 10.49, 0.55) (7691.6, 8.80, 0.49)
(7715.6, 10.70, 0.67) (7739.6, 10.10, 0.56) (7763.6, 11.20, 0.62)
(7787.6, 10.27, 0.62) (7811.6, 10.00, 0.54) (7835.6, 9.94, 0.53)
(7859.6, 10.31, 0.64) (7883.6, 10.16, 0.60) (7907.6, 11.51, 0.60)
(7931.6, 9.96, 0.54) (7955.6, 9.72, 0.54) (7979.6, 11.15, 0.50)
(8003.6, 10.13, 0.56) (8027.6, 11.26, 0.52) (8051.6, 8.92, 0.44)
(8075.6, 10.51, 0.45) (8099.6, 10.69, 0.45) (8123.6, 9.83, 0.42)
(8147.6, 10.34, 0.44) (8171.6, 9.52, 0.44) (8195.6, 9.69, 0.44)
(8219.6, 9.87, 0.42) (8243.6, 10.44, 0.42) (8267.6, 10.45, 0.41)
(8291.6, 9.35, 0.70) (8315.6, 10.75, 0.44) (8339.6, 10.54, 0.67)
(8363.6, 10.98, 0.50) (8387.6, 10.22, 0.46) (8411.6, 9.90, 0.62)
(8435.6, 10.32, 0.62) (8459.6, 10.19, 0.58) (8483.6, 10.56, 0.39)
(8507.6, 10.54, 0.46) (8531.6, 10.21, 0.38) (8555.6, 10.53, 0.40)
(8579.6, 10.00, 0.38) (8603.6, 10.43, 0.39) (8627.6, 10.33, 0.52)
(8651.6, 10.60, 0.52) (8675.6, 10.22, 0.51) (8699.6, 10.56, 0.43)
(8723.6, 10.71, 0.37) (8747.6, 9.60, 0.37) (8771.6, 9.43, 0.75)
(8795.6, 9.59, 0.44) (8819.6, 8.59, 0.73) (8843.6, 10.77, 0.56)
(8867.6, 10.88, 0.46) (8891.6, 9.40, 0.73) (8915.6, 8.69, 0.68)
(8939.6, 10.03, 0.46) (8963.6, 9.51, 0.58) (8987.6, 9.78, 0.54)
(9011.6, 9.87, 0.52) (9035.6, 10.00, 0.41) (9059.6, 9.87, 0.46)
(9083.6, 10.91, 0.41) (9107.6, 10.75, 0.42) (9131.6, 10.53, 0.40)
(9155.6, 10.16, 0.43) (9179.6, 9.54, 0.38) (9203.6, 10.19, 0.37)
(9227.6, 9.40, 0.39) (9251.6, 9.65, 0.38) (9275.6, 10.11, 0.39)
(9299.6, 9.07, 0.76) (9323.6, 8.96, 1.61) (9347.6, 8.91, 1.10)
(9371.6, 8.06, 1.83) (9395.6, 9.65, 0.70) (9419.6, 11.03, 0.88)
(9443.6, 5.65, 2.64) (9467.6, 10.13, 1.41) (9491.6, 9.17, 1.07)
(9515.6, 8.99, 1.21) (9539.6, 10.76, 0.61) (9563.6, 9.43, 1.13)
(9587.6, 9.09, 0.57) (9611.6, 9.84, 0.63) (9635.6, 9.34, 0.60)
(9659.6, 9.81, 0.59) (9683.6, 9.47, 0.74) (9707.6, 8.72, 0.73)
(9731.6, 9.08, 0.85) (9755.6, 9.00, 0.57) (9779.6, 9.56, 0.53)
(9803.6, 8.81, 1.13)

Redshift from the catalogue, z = 0.306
